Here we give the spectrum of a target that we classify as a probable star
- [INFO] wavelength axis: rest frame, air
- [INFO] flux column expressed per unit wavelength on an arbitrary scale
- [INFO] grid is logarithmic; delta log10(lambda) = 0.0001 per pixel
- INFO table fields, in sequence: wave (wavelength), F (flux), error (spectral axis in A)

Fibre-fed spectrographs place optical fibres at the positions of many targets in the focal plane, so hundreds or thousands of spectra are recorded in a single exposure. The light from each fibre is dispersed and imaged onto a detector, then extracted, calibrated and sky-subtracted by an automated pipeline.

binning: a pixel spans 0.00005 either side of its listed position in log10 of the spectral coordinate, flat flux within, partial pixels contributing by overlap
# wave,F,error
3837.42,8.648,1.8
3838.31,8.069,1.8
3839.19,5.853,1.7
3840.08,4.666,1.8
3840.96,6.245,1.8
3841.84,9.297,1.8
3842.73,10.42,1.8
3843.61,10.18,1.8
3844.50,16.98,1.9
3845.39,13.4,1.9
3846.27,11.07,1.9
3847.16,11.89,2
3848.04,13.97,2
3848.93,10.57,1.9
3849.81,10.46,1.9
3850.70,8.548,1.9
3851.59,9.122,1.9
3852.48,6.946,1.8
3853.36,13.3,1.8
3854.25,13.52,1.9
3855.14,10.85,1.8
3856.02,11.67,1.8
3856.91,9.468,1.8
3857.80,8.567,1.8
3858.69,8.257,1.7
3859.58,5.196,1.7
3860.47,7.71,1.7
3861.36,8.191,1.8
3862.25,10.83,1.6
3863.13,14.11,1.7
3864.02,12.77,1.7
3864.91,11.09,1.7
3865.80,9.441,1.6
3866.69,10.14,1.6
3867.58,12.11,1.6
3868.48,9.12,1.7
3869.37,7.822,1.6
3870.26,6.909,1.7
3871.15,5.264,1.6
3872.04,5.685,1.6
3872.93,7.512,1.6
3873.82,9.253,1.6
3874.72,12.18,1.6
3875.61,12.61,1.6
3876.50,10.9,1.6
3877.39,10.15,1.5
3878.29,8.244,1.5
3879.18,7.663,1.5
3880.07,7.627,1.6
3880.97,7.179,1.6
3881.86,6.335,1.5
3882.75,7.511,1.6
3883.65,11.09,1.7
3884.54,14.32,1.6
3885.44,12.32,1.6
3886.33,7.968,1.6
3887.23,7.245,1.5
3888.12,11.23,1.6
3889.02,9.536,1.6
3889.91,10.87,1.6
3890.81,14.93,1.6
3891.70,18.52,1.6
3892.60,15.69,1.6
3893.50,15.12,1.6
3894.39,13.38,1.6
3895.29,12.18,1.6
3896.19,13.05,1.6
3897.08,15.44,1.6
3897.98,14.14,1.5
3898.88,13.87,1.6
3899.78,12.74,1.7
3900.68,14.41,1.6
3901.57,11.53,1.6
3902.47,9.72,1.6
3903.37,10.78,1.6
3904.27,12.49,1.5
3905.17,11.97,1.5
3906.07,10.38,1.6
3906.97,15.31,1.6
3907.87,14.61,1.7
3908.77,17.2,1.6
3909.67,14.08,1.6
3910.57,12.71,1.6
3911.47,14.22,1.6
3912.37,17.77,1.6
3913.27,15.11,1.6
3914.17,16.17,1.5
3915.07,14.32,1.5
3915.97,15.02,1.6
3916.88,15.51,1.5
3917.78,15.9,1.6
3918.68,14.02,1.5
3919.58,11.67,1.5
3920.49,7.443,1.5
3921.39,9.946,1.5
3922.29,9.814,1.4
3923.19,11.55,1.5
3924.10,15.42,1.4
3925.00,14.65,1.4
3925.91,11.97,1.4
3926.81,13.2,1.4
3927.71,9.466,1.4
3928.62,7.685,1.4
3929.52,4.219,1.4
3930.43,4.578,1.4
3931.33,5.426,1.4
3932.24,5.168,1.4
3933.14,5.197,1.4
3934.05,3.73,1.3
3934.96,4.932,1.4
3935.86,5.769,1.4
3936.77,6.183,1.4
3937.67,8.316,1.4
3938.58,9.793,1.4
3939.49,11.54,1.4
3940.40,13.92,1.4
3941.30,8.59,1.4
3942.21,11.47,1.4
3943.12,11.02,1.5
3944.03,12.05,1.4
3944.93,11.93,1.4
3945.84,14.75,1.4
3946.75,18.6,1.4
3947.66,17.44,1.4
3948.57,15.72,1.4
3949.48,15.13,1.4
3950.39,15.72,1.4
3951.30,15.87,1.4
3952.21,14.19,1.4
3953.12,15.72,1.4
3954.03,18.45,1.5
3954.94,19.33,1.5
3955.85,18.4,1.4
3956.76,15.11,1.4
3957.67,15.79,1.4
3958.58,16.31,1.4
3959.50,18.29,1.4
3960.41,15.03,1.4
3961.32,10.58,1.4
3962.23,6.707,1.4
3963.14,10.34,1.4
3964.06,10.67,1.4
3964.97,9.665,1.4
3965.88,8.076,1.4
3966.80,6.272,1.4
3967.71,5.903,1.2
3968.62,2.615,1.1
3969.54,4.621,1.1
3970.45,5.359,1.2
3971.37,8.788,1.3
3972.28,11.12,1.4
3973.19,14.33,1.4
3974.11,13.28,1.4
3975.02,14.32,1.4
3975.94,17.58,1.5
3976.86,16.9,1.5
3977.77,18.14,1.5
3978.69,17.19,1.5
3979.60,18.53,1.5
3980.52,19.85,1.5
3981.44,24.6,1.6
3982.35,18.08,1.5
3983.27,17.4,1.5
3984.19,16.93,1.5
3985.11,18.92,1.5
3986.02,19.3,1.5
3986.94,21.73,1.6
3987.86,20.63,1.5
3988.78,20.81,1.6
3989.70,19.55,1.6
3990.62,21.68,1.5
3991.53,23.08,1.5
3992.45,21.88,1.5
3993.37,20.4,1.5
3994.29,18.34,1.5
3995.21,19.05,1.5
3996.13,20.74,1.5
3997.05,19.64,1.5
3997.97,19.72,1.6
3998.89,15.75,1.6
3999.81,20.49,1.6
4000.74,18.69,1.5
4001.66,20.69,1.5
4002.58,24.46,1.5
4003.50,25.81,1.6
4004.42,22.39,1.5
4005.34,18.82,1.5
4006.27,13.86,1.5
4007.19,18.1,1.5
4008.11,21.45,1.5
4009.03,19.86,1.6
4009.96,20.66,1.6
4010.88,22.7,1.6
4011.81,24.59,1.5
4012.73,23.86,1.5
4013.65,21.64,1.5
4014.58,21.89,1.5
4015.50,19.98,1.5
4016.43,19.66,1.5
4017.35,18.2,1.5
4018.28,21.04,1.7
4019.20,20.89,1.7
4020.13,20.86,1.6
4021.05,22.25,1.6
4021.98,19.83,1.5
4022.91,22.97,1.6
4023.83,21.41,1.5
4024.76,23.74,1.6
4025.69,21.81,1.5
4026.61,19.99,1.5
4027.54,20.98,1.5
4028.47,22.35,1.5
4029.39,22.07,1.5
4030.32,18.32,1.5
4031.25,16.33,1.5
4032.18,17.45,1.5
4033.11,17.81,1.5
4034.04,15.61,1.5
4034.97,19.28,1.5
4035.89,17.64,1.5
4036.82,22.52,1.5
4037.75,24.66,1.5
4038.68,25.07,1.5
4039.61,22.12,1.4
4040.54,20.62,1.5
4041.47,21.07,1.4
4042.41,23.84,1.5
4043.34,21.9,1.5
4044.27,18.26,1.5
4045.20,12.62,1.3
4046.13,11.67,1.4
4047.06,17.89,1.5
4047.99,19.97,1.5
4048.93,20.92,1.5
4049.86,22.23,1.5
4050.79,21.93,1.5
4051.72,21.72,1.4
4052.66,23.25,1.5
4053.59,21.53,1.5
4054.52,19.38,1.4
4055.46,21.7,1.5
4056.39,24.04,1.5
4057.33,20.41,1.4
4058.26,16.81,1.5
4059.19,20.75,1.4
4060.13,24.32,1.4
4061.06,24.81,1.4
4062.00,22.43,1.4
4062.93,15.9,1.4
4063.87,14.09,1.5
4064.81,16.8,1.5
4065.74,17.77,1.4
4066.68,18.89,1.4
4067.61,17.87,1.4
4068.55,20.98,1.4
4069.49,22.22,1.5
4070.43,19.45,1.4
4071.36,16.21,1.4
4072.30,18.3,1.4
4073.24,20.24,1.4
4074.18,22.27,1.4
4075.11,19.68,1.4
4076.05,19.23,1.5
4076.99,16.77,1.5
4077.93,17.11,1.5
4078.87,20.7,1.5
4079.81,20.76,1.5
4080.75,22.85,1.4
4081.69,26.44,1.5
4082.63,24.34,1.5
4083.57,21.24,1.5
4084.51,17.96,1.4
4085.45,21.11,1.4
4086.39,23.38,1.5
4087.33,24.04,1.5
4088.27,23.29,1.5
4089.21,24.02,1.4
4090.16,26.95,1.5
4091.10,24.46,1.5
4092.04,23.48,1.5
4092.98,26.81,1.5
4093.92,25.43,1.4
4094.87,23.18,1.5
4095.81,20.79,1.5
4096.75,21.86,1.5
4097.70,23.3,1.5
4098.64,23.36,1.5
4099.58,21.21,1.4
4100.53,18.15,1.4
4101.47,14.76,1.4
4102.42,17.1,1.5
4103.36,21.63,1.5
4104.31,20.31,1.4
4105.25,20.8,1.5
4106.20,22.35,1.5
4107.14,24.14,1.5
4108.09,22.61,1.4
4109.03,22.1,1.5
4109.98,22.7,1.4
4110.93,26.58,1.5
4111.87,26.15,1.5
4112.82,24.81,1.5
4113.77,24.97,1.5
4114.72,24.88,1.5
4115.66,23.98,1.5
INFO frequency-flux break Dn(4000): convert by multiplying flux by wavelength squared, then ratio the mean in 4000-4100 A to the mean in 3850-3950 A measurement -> 2.03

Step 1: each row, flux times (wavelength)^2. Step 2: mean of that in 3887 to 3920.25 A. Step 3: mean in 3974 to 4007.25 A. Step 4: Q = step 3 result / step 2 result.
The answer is 1.5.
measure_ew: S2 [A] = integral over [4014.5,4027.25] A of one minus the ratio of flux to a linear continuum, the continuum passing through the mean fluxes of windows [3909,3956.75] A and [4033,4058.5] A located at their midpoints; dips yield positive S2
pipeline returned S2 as -1.7 A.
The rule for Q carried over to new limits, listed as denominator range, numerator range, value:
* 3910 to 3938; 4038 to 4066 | 2.04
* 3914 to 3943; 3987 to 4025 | 2.16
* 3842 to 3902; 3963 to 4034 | 1.80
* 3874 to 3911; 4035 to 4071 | 1.84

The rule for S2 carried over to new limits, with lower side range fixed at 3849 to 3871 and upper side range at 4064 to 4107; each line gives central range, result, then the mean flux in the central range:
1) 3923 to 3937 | 5.48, 8.03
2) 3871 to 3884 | 2.43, 8.67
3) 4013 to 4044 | -4.37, 20.8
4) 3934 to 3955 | 2.31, 12.6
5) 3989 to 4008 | -3.95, 20.2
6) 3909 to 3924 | -1.15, 13.6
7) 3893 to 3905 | -1.28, 13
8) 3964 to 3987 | 2.80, 13.8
